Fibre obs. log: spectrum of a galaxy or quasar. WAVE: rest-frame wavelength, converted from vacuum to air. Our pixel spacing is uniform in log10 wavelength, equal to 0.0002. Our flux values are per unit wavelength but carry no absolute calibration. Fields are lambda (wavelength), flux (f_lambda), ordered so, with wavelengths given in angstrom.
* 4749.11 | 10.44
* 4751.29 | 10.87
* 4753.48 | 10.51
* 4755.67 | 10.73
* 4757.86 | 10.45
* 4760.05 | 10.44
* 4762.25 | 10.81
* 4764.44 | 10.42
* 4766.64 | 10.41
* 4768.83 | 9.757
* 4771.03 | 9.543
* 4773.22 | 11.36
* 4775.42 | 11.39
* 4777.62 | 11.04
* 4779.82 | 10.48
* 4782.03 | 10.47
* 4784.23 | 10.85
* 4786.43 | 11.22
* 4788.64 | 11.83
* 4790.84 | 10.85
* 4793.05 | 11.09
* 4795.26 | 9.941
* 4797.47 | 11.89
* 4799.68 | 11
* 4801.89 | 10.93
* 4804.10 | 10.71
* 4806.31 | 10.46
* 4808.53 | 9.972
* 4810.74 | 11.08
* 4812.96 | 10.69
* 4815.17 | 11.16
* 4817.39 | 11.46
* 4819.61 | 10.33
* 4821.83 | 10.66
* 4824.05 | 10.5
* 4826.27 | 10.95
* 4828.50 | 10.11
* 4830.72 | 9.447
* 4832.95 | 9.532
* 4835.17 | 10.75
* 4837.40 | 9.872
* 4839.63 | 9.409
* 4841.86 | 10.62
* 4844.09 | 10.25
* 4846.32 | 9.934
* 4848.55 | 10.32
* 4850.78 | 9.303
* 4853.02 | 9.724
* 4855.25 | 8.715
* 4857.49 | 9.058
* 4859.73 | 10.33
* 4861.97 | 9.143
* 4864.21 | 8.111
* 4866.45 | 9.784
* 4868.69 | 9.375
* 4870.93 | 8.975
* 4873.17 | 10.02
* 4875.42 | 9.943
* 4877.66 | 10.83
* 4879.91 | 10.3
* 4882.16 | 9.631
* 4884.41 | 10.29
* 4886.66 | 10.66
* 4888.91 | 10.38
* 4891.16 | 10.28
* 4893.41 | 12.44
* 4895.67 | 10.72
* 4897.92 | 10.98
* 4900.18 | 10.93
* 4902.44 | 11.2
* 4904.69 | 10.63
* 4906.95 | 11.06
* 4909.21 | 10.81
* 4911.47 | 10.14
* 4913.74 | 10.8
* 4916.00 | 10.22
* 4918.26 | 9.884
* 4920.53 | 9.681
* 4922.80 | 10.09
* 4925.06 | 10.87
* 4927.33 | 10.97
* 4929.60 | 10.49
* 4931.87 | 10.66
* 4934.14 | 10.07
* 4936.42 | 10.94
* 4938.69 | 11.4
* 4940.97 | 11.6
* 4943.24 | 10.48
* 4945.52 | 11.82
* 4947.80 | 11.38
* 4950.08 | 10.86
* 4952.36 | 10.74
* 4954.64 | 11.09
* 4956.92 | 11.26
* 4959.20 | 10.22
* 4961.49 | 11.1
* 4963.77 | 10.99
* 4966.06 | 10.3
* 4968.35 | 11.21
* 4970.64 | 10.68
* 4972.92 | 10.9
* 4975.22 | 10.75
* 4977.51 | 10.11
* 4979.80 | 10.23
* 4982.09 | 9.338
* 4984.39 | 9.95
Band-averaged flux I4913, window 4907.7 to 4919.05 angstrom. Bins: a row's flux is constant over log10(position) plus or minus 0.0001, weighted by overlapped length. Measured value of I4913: 10.4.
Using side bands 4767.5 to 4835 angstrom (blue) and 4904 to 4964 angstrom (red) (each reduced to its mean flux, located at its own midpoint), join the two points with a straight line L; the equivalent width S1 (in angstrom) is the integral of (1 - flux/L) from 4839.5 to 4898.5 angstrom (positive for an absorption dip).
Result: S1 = 4.1 angstrom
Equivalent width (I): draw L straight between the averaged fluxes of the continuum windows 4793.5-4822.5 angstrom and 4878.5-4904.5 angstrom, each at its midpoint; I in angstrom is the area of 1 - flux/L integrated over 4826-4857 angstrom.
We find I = 2.6 angstrom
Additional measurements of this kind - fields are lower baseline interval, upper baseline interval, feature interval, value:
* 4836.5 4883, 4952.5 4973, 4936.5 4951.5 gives -0.8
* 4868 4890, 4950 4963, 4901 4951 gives -0.8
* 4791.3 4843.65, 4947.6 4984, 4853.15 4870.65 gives 2.2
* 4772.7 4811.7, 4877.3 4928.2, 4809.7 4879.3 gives 4.9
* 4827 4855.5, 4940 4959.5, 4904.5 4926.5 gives 0.6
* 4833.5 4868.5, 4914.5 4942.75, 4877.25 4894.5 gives -0.9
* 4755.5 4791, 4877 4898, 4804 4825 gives 0.0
